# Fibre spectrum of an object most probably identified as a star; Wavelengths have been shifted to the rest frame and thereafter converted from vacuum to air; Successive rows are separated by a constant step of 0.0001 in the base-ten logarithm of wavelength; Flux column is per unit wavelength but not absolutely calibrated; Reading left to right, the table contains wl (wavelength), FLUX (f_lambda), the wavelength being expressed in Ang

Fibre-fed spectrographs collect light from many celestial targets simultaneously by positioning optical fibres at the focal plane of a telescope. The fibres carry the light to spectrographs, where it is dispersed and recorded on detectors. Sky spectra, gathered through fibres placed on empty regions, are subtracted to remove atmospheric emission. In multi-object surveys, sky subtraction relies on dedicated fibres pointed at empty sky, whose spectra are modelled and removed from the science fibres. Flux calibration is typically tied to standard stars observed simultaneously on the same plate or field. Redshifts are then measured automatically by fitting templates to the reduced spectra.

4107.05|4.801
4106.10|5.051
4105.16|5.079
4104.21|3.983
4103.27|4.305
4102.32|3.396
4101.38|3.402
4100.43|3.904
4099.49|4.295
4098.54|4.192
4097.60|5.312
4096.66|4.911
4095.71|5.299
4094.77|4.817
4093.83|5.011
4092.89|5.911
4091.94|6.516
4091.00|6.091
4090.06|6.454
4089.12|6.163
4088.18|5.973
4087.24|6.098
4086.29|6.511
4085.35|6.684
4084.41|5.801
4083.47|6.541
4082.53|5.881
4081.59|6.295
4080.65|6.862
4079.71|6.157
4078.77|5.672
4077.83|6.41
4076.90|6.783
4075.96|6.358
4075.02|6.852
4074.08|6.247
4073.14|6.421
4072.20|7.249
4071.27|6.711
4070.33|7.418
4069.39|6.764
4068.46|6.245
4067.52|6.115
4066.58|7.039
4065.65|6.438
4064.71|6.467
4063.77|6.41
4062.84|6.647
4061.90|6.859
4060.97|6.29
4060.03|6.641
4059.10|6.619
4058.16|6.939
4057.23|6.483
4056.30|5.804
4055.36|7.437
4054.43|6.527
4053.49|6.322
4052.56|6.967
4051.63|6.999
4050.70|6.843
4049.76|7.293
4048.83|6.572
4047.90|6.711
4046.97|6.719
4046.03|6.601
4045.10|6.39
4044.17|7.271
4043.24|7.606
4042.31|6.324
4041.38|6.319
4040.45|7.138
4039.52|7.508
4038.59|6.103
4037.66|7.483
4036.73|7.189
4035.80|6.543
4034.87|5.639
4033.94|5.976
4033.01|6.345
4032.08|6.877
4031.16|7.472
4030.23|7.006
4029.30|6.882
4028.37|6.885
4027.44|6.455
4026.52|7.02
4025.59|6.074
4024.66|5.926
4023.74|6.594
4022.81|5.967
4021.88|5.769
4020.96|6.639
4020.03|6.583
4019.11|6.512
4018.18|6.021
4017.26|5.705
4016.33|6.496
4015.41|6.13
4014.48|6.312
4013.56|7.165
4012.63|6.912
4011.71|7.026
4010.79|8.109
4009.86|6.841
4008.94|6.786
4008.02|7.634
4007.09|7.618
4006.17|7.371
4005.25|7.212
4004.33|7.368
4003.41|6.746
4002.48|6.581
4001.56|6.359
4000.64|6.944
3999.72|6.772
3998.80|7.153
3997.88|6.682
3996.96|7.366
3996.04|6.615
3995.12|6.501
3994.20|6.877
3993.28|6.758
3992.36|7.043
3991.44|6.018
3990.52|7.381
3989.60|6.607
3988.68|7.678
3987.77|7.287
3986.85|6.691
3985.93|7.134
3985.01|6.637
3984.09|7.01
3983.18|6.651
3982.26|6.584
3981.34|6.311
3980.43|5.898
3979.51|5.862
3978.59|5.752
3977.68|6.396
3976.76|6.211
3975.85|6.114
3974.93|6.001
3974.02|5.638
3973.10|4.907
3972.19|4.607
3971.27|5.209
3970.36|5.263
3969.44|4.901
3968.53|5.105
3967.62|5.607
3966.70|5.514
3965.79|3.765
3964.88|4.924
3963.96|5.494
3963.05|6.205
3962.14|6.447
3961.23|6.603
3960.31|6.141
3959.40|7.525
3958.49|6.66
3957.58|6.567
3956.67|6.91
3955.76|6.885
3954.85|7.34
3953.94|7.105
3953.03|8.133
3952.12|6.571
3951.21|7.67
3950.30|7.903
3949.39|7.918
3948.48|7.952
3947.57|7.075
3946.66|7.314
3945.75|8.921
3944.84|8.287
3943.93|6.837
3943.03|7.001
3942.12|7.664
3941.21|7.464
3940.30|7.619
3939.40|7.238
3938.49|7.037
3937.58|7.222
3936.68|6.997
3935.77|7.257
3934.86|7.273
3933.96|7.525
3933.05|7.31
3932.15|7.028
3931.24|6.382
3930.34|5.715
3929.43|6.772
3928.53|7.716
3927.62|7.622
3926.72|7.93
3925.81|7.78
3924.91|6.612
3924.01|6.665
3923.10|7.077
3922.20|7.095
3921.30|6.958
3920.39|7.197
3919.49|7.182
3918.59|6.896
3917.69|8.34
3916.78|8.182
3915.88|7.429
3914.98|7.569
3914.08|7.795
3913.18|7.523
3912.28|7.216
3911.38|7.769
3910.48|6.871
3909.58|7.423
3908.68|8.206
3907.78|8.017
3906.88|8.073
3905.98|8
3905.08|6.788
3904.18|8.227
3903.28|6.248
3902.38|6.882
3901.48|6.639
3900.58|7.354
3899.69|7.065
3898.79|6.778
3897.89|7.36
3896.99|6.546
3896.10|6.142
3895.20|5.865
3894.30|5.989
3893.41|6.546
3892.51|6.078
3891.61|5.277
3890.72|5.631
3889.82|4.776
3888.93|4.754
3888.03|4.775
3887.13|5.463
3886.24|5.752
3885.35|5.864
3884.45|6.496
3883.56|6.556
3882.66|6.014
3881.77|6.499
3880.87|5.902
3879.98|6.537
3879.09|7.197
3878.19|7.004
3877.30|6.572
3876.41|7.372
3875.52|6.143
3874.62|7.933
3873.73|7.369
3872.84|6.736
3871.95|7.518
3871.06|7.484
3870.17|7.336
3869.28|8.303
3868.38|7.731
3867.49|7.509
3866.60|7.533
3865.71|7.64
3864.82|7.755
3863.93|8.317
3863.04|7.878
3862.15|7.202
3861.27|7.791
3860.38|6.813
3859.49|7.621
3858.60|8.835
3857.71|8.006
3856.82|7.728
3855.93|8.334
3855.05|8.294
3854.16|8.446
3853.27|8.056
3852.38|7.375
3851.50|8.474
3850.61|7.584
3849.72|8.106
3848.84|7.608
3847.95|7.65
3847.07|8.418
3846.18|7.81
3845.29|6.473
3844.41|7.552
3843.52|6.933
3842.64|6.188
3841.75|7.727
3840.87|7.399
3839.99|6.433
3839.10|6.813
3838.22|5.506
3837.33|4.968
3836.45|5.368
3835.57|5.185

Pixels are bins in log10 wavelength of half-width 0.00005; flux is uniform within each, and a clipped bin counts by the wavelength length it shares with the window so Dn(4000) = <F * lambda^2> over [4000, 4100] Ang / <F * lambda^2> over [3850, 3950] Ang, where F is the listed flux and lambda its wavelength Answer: 1.0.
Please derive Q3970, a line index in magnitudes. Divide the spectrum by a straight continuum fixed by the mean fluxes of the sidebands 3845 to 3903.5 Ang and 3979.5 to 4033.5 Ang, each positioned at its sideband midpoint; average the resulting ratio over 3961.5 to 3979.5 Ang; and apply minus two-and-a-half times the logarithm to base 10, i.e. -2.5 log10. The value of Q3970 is 0.23 mag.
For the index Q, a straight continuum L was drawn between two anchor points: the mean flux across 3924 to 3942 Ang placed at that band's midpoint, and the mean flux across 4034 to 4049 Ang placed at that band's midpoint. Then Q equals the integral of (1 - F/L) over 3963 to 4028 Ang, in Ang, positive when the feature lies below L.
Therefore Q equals 4.9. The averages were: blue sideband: 7.18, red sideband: 6.74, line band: 6.4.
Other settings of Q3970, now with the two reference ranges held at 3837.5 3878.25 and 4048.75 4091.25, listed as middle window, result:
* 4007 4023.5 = 0.02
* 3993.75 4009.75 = -0.02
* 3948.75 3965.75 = 0.04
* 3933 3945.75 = -0.04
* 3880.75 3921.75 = 0.08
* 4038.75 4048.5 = -0.03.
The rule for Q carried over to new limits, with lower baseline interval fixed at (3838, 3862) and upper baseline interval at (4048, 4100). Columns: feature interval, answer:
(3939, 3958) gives -1.18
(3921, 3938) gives 0.04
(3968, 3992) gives 2.39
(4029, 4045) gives -0.70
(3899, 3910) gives -0.20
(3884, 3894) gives 2.40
